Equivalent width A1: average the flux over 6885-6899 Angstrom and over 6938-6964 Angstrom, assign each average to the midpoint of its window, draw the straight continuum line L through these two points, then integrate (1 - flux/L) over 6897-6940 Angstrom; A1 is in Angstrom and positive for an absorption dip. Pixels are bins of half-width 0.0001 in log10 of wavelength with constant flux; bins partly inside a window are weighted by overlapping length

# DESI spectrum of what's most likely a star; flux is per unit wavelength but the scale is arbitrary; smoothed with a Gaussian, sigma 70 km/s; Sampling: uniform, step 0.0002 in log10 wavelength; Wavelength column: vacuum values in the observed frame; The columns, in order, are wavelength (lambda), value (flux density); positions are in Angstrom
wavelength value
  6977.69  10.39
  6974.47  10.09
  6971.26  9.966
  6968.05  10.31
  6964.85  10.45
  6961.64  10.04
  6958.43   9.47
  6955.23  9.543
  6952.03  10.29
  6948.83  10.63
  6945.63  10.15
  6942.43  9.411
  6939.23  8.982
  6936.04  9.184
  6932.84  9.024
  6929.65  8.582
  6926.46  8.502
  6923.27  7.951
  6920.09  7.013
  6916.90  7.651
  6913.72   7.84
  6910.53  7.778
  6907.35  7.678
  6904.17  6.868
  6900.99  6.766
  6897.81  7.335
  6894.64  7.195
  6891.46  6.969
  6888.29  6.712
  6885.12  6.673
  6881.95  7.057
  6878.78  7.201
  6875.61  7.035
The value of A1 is 1.8 Angstrom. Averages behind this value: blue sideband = 7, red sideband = 9.84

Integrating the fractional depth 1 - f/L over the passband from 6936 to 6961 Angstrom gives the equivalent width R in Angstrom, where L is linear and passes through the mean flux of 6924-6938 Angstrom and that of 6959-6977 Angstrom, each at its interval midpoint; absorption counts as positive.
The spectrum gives -0.9 Angstrom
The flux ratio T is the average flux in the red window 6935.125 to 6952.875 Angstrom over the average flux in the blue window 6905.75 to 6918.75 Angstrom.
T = 1.27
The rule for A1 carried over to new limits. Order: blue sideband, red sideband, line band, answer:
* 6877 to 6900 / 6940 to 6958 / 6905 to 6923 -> 1.4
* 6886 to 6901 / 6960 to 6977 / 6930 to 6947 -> -0.7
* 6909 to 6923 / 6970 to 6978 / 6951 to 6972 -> -1.0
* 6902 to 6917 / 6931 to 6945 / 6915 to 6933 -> 0.7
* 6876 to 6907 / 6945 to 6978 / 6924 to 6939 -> 0.0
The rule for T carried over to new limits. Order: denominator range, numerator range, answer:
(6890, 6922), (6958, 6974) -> 1.38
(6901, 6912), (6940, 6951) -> 1.36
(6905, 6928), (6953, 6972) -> 1.29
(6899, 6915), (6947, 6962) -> 1.36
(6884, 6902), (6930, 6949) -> 1.35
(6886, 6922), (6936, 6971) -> 1.36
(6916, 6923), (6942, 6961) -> 1.34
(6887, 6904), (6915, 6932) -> 1.14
